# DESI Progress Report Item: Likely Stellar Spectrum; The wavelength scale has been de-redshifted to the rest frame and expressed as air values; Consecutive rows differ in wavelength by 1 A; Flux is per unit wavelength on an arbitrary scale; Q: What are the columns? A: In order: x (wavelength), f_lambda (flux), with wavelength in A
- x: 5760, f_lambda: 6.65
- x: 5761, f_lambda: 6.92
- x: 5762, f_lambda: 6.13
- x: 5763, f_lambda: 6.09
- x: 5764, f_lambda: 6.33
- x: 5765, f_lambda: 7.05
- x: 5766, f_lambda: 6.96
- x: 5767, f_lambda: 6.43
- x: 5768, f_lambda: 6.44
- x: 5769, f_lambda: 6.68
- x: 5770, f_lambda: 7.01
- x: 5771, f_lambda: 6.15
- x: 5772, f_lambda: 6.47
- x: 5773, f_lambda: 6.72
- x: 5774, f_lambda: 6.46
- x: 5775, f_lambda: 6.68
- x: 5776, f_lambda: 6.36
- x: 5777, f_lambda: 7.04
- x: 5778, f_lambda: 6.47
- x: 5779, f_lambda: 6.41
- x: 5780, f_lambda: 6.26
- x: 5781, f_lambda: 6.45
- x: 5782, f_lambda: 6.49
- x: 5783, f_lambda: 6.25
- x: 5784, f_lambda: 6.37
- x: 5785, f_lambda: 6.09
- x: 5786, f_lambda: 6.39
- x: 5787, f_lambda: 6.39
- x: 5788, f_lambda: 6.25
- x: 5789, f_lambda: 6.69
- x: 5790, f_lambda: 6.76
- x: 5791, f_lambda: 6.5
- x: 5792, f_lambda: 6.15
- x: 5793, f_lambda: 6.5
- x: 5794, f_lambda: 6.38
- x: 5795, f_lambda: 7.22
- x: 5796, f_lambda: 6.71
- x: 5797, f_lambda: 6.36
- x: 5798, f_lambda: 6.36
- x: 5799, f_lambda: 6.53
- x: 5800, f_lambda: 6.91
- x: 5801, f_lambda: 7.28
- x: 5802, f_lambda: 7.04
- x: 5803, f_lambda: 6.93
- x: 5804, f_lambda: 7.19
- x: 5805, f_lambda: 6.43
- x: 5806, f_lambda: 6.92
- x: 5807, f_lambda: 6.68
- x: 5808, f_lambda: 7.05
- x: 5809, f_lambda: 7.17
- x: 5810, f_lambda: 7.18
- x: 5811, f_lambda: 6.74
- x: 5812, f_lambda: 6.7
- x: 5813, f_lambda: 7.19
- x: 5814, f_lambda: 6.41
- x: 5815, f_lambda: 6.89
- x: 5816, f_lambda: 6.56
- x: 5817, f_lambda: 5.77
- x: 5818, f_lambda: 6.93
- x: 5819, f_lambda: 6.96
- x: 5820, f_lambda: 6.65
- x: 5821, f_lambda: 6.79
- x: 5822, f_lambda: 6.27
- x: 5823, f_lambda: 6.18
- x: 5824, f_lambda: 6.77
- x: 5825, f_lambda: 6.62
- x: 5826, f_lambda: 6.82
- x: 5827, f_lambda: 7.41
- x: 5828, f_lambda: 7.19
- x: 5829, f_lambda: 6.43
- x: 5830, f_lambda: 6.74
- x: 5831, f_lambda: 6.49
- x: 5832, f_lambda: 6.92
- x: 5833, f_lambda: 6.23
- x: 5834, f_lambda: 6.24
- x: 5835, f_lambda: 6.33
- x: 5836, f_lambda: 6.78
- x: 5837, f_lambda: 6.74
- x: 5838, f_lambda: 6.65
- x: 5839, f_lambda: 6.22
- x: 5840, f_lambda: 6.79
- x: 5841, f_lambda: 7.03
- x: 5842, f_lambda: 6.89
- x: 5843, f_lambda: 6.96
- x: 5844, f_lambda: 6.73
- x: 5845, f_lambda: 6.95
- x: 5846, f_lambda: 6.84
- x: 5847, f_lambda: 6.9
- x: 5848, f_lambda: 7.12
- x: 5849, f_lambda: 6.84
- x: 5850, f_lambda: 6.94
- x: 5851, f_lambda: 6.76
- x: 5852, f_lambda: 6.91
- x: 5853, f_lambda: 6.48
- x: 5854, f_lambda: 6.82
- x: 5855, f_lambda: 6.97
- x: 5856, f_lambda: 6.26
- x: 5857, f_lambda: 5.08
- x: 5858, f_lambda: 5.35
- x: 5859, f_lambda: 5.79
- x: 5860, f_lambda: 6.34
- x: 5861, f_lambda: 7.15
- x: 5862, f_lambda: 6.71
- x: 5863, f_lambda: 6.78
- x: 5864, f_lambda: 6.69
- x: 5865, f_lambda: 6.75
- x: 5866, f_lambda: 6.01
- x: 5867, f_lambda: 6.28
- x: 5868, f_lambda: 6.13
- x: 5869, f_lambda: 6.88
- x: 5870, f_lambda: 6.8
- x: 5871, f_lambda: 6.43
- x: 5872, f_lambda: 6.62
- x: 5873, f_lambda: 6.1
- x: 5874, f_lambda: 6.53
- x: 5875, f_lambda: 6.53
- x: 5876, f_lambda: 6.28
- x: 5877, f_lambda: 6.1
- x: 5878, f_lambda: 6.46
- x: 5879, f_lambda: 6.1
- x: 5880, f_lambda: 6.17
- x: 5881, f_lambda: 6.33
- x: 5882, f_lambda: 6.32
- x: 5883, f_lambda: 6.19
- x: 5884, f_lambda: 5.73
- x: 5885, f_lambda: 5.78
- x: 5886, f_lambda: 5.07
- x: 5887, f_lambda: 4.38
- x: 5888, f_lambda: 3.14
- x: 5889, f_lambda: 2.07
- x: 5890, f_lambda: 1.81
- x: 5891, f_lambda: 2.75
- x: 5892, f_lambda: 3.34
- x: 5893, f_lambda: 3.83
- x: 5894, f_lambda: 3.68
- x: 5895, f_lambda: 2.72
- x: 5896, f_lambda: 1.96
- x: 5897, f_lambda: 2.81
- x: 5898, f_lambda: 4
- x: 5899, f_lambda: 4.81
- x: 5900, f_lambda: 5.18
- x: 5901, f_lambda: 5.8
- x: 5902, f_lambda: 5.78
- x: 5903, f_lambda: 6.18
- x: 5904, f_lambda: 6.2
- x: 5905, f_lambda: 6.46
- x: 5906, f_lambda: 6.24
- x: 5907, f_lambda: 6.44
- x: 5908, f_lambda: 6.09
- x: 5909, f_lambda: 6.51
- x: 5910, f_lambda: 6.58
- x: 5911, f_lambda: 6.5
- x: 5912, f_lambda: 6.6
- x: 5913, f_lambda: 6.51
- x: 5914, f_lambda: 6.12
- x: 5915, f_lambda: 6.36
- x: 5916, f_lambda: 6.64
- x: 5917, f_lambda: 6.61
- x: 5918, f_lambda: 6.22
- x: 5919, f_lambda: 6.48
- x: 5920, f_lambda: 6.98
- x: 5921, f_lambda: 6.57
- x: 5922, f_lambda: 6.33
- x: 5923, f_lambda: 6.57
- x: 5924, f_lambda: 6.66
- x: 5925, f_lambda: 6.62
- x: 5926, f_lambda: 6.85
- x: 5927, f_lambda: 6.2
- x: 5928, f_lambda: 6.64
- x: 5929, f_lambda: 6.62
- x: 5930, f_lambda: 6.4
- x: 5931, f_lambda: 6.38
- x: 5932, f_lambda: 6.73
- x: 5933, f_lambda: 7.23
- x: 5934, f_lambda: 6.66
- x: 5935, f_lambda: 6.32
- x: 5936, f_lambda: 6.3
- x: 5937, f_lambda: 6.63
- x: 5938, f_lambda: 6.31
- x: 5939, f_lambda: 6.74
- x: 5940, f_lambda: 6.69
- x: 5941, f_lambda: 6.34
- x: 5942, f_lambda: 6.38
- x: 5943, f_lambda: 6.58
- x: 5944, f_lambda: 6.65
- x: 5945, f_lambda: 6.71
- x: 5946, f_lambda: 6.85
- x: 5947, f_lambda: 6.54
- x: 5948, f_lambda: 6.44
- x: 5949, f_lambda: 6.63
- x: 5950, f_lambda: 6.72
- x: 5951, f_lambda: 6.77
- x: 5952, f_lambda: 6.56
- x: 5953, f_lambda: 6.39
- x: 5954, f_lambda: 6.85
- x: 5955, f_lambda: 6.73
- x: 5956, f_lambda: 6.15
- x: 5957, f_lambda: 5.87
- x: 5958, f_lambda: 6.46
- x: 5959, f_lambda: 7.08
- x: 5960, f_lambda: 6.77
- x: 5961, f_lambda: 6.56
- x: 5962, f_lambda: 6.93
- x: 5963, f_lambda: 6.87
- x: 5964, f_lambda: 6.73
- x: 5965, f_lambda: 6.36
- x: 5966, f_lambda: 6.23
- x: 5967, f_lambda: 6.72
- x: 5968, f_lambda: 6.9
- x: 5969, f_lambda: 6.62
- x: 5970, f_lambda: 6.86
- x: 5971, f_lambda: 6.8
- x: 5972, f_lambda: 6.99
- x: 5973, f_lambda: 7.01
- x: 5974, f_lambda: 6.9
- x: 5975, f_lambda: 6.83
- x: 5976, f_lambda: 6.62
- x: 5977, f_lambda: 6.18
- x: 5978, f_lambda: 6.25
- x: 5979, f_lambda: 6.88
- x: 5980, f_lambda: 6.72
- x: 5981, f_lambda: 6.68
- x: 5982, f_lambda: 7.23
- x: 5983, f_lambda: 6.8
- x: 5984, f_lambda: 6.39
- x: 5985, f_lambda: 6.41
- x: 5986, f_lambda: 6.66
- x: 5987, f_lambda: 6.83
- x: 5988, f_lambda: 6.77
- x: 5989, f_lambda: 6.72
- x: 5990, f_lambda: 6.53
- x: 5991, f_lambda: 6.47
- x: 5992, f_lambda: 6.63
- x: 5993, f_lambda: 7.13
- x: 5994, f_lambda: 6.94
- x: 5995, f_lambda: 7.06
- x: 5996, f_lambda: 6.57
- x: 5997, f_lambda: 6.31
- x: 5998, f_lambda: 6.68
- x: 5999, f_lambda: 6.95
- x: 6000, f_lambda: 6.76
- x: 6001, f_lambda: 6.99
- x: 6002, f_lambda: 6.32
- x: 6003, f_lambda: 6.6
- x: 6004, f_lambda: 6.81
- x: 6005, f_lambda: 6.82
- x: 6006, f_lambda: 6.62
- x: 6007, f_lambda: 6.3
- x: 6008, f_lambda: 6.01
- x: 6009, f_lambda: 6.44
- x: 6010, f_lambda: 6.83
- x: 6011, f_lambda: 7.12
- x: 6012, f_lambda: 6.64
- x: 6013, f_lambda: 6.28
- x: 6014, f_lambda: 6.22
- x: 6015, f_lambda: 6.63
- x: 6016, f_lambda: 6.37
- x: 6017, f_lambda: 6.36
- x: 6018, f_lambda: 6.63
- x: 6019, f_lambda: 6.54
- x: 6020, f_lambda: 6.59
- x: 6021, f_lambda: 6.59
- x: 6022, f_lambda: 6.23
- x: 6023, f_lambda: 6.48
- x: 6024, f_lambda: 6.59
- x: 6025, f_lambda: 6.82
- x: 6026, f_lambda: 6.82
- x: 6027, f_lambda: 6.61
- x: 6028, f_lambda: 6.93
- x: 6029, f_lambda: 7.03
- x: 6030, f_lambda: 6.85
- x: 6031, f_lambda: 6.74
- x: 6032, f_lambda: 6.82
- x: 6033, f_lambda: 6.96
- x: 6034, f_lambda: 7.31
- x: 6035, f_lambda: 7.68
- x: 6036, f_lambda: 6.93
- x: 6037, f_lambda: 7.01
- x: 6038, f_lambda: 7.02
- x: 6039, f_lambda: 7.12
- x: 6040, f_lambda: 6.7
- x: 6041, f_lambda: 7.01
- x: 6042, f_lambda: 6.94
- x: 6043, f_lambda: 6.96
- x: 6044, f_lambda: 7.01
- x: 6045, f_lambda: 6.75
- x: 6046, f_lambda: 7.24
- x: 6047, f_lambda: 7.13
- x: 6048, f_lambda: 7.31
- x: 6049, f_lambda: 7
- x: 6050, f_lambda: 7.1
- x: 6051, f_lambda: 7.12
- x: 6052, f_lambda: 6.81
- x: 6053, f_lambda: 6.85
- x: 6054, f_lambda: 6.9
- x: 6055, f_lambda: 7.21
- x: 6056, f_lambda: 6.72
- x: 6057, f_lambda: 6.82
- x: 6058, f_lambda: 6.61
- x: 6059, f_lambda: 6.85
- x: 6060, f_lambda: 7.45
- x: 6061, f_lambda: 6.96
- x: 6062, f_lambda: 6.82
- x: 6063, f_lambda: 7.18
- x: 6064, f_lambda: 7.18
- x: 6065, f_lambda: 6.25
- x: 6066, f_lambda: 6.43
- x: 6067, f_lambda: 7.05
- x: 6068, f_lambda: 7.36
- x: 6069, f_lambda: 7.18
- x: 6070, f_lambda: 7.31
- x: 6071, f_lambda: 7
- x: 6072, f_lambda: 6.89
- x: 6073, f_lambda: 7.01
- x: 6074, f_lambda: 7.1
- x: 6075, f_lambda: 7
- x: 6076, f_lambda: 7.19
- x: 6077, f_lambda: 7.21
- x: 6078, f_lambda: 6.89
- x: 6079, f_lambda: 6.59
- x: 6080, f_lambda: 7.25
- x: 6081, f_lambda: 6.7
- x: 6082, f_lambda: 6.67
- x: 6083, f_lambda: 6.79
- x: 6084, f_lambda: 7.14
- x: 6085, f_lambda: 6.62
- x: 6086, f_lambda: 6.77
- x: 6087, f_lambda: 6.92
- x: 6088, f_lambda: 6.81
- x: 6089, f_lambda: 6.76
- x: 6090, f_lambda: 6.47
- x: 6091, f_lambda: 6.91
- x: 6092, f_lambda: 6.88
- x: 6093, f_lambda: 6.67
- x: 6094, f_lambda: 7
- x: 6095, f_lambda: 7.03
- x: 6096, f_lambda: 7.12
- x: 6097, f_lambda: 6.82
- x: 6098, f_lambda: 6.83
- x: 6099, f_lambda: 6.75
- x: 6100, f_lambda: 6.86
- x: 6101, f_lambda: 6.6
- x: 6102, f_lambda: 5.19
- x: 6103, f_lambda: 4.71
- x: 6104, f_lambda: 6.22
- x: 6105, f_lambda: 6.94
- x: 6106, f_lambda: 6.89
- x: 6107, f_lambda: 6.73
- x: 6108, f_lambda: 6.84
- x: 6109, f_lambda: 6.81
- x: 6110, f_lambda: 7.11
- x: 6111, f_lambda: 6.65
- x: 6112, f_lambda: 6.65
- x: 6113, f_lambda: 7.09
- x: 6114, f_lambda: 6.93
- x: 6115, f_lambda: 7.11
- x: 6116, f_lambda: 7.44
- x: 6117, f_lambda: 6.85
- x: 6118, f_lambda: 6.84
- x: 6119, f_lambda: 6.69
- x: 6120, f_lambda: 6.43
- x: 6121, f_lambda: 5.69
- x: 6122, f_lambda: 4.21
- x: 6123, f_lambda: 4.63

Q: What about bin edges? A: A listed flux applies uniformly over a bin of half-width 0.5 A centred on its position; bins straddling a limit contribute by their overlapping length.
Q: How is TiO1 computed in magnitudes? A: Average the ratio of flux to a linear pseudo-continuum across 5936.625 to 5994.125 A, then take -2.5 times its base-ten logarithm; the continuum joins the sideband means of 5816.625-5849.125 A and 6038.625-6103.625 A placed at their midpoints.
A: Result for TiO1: 0.02 mag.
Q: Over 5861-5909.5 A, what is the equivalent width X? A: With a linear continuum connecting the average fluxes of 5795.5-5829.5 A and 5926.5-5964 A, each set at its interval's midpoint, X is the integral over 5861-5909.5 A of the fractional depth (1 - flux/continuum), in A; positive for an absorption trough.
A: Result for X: 9.0 A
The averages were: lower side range 6.77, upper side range 6.59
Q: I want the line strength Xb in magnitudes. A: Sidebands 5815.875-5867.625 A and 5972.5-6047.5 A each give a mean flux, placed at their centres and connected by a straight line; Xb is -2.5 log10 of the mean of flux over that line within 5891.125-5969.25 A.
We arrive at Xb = 0.09 mag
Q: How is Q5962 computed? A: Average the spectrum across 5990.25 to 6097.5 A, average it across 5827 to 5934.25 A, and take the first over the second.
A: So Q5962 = 1.13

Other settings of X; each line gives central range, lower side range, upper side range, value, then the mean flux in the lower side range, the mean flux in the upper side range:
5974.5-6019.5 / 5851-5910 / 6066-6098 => -1.9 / 5.59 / 6.93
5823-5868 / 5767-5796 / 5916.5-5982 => -0.5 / 6.5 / 6.62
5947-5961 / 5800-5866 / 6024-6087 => 0.6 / 6.69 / 6.96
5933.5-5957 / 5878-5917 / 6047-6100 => -3.7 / 5.17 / 6.93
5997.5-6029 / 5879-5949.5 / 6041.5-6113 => -0.8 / 5.8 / 6.85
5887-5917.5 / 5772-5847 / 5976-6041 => 7.8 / 6.66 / 6.7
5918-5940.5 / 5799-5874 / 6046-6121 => 0.5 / 6.67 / 6.85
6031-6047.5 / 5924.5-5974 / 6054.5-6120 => -0.7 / 6.62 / 6.83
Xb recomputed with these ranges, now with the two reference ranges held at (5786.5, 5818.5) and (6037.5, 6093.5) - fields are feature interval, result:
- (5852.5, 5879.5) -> 0.06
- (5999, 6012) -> 0.04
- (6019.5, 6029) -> 0.04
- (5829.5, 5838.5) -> 0.03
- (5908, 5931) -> 0.05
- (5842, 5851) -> -0.02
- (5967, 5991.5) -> 0.02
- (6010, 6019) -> 0.06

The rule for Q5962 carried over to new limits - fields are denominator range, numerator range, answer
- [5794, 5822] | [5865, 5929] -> 0.84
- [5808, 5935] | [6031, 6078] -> 1.14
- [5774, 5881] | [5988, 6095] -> 1.03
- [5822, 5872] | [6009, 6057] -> 1.03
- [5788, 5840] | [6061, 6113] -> 1.02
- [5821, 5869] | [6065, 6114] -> 1.03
